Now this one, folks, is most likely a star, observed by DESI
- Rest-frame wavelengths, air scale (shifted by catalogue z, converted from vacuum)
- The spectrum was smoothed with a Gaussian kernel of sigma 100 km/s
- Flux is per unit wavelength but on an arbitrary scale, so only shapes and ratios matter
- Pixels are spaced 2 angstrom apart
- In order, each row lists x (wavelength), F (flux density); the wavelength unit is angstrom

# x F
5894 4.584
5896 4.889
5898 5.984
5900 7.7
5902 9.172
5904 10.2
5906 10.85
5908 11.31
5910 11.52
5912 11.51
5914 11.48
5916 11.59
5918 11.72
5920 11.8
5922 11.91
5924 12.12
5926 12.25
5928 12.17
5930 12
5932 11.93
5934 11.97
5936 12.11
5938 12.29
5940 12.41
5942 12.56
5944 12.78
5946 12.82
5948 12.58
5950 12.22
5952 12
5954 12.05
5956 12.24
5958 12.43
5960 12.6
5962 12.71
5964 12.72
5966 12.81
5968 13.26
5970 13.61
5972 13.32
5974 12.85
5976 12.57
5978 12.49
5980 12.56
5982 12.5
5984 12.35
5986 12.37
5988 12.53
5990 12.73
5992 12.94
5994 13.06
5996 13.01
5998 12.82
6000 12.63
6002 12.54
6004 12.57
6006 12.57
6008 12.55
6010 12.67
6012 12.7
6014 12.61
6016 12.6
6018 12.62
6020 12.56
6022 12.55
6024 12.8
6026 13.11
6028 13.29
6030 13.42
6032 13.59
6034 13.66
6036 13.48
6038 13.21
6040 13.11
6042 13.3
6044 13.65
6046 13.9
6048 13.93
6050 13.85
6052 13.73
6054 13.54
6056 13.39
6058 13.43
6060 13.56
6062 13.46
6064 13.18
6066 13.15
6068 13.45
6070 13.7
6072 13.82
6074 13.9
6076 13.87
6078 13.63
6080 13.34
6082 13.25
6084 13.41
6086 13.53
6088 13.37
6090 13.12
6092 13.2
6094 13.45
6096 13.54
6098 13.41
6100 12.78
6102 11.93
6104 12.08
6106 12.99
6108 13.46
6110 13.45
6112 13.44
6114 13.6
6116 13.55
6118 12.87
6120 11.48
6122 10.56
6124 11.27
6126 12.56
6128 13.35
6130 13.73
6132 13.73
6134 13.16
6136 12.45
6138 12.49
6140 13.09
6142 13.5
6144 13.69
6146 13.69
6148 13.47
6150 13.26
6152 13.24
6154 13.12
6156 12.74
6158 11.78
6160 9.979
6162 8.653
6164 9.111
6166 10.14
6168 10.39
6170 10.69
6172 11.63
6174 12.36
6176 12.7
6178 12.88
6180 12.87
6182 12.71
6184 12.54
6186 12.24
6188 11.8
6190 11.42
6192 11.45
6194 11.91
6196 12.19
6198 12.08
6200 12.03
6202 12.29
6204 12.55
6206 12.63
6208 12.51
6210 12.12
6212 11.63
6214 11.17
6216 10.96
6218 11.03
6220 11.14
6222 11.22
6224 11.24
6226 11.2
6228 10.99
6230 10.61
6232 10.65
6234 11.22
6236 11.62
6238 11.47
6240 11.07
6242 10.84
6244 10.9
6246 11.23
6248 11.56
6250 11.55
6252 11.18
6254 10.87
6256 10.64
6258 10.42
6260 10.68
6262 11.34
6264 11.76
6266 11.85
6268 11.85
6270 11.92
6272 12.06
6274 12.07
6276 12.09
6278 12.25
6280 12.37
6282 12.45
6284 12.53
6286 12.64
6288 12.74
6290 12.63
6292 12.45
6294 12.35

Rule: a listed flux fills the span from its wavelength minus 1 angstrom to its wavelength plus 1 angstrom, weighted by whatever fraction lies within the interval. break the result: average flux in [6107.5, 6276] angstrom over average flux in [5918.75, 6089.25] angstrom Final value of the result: 0.92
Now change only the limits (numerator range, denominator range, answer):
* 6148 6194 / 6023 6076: 0.87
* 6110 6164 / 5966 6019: 0.99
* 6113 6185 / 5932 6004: 0.98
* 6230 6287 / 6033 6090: 0.85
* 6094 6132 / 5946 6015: 1.01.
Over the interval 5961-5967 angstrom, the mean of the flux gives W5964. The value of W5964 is 12.7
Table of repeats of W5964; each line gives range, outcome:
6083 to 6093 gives 13.3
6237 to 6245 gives 11.1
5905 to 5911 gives 11.2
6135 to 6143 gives 12.9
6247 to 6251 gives 11.6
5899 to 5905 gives 9.02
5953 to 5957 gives 12.1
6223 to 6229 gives 11.1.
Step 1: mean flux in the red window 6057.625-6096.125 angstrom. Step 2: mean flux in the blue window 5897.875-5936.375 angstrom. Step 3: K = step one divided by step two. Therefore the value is 1.2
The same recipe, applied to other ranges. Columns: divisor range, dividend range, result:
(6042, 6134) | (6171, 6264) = 0.88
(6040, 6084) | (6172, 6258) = 0.86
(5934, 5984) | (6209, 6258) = 0.89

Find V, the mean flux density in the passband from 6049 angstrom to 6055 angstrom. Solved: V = 13.7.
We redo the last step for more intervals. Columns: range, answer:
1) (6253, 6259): 10.6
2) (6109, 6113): 13.4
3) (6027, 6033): 13.4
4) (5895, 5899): 5.44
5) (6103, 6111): 13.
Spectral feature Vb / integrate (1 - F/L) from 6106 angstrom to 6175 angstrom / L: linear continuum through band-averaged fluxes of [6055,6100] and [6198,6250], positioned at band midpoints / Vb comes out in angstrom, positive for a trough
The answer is 1.34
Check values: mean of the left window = 13.4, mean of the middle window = 12.4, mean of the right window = 11.4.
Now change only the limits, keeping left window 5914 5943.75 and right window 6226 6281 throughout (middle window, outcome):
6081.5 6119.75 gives -4.75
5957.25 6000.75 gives -2.98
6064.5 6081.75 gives -2.68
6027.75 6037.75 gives -1.39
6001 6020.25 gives -1.16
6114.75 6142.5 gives -2.53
